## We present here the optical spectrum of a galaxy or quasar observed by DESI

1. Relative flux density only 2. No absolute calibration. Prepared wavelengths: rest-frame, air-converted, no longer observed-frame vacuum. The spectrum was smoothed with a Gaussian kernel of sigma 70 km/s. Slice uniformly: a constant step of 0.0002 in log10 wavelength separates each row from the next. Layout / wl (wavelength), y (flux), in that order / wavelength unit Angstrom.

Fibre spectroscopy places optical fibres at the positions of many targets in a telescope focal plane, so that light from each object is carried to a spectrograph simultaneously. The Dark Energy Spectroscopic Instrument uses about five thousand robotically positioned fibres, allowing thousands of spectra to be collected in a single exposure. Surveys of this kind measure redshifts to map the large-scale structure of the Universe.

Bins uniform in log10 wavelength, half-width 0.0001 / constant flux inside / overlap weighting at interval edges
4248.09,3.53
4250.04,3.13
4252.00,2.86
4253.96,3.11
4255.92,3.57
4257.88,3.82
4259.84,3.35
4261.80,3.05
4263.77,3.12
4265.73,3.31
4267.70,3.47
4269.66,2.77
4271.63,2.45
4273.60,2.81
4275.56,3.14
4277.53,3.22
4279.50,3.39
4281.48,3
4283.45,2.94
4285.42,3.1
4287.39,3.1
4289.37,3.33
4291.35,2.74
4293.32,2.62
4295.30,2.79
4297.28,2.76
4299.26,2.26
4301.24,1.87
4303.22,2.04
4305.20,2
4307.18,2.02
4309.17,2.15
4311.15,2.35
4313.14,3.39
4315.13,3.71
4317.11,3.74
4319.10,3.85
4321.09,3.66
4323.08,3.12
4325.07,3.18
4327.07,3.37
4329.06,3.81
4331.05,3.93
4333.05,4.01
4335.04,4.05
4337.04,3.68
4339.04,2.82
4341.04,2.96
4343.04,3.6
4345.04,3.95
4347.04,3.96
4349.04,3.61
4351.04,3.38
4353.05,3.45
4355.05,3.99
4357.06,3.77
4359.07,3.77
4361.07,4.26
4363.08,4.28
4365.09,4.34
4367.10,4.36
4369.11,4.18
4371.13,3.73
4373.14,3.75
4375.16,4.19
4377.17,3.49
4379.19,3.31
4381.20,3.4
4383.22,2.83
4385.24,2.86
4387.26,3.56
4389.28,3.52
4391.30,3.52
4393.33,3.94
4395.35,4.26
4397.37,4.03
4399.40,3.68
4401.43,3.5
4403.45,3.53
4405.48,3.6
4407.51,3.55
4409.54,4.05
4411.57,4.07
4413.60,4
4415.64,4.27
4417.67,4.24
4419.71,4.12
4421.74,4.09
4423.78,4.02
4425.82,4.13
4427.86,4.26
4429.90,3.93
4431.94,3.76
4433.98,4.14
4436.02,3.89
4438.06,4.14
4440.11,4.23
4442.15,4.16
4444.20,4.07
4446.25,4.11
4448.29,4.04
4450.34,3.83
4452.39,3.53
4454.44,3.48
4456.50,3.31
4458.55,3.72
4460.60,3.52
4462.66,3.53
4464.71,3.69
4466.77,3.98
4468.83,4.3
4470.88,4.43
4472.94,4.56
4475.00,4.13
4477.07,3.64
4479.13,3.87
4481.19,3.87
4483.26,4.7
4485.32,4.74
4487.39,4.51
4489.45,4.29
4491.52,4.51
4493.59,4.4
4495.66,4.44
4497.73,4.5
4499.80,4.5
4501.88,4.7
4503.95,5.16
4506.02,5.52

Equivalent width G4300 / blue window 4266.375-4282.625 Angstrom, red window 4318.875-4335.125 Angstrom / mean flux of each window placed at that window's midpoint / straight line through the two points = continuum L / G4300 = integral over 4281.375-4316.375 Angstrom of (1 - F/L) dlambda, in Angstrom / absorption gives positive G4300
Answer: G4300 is 6.7 Angstrom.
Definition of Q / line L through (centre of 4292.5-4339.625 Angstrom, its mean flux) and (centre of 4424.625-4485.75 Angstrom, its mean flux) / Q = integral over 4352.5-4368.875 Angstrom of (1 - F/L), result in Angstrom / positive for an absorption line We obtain -3.4 Angstrom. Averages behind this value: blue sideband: 3.05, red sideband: 3.98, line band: 4.05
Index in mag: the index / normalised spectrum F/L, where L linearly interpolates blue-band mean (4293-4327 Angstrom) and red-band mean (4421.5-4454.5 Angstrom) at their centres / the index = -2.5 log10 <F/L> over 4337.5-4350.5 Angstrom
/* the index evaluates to -0.117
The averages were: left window 2.81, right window 4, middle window 3.49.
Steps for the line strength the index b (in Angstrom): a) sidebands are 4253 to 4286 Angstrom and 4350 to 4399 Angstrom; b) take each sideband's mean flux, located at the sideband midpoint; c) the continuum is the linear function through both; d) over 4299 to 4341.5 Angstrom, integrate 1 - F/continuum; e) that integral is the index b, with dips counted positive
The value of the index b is 4.3 Angstrom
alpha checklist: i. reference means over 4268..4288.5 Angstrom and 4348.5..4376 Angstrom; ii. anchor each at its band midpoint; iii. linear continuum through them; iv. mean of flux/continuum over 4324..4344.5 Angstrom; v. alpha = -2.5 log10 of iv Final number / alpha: 0.02 mag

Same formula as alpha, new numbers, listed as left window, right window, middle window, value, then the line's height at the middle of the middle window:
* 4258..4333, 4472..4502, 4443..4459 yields 0.09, 4.1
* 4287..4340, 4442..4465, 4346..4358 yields -0.14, 3.24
